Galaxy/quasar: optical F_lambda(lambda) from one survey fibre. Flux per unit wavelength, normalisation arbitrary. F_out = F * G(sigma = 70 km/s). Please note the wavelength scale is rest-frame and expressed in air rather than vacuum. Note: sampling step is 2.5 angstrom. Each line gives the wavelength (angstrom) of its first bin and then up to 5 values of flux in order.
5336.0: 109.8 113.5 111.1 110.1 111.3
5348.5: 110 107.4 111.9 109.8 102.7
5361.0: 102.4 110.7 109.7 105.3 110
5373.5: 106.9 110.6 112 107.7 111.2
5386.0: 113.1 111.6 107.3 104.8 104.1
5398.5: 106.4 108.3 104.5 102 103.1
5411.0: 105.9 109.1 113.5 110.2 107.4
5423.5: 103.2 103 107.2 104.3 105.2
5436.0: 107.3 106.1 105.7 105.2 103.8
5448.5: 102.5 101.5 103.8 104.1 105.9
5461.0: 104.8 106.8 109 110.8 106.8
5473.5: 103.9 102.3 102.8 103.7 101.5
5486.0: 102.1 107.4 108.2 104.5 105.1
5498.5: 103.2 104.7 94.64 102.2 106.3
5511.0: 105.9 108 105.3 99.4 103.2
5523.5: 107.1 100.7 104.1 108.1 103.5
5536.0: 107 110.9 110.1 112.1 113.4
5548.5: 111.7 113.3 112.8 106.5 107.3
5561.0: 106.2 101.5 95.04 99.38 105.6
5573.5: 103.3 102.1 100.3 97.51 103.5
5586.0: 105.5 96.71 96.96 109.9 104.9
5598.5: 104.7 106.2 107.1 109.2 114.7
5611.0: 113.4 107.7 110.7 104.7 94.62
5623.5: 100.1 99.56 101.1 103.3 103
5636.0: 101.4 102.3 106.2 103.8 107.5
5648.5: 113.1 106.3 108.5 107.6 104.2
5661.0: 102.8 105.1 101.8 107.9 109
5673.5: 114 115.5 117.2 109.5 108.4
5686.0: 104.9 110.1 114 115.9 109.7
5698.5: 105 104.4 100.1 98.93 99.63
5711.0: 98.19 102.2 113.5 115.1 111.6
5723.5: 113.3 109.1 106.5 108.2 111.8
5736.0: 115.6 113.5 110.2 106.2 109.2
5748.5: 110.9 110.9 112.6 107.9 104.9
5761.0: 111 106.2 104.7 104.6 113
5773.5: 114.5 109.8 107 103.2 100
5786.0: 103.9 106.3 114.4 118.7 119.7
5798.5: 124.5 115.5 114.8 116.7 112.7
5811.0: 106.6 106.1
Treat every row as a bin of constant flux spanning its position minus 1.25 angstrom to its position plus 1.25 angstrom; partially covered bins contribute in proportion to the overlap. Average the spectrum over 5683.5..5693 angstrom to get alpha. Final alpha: 110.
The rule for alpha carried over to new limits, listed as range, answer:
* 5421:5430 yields 105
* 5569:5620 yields 105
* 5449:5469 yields 106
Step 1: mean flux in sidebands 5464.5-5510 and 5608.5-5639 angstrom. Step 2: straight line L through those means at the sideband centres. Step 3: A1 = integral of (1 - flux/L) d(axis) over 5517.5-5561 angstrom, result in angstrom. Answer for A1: -1.4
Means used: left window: 104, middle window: 108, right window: 104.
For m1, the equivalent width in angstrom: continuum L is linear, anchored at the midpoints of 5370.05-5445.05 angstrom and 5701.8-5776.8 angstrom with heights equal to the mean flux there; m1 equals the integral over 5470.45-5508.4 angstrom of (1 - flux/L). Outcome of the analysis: 1.4 angstrom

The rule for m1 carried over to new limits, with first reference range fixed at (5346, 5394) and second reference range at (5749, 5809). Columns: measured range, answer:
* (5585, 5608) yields 1.04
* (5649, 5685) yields 0.56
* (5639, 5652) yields 0.35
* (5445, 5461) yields 0.81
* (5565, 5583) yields 1.49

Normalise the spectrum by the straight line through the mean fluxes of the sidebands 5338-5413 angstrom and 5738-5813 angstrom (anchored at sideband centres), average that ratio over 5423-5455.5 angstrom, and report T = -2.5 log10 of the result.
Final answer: 0.04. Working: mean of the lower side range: 108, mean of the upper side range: 110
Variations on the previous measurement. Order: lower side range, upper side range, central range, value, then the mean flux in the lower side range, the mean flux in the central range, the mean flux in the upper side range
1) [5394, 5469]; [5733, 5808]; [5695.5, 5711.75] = 0.08 mag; 106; 102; 111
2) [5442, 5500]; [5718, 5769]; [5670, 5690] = -0.03 mag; 105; 111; 110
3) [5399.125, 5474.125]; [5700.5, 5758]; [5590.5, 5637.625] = 0.02 mag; 106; 105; 108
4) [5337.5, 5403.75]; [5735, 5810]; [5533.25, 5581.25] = 0.03 mag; 109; 106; 111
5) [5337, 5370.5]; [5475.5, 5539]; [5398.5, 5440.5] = 0.01 mag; 109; 106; 104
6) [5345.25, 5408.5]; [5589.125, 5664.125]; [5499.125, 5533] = 0.03 mag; 108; 104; 105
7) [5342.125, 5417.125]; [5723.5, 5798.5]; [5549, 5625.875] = 0.04 mag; 108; 105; 110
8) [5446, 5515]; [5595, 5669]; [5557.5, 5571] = 0.03 mag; 105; 102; 105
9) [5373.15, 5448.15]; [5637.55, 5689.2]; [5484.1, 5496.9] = 0.02 mag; 107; 105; 108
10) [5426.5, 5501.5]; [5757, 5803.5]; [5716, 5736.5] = -0.02 mag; 105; 111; 110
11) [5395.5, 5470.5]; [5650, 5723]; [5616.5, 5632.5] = 0.06 mag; 106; 101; 108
